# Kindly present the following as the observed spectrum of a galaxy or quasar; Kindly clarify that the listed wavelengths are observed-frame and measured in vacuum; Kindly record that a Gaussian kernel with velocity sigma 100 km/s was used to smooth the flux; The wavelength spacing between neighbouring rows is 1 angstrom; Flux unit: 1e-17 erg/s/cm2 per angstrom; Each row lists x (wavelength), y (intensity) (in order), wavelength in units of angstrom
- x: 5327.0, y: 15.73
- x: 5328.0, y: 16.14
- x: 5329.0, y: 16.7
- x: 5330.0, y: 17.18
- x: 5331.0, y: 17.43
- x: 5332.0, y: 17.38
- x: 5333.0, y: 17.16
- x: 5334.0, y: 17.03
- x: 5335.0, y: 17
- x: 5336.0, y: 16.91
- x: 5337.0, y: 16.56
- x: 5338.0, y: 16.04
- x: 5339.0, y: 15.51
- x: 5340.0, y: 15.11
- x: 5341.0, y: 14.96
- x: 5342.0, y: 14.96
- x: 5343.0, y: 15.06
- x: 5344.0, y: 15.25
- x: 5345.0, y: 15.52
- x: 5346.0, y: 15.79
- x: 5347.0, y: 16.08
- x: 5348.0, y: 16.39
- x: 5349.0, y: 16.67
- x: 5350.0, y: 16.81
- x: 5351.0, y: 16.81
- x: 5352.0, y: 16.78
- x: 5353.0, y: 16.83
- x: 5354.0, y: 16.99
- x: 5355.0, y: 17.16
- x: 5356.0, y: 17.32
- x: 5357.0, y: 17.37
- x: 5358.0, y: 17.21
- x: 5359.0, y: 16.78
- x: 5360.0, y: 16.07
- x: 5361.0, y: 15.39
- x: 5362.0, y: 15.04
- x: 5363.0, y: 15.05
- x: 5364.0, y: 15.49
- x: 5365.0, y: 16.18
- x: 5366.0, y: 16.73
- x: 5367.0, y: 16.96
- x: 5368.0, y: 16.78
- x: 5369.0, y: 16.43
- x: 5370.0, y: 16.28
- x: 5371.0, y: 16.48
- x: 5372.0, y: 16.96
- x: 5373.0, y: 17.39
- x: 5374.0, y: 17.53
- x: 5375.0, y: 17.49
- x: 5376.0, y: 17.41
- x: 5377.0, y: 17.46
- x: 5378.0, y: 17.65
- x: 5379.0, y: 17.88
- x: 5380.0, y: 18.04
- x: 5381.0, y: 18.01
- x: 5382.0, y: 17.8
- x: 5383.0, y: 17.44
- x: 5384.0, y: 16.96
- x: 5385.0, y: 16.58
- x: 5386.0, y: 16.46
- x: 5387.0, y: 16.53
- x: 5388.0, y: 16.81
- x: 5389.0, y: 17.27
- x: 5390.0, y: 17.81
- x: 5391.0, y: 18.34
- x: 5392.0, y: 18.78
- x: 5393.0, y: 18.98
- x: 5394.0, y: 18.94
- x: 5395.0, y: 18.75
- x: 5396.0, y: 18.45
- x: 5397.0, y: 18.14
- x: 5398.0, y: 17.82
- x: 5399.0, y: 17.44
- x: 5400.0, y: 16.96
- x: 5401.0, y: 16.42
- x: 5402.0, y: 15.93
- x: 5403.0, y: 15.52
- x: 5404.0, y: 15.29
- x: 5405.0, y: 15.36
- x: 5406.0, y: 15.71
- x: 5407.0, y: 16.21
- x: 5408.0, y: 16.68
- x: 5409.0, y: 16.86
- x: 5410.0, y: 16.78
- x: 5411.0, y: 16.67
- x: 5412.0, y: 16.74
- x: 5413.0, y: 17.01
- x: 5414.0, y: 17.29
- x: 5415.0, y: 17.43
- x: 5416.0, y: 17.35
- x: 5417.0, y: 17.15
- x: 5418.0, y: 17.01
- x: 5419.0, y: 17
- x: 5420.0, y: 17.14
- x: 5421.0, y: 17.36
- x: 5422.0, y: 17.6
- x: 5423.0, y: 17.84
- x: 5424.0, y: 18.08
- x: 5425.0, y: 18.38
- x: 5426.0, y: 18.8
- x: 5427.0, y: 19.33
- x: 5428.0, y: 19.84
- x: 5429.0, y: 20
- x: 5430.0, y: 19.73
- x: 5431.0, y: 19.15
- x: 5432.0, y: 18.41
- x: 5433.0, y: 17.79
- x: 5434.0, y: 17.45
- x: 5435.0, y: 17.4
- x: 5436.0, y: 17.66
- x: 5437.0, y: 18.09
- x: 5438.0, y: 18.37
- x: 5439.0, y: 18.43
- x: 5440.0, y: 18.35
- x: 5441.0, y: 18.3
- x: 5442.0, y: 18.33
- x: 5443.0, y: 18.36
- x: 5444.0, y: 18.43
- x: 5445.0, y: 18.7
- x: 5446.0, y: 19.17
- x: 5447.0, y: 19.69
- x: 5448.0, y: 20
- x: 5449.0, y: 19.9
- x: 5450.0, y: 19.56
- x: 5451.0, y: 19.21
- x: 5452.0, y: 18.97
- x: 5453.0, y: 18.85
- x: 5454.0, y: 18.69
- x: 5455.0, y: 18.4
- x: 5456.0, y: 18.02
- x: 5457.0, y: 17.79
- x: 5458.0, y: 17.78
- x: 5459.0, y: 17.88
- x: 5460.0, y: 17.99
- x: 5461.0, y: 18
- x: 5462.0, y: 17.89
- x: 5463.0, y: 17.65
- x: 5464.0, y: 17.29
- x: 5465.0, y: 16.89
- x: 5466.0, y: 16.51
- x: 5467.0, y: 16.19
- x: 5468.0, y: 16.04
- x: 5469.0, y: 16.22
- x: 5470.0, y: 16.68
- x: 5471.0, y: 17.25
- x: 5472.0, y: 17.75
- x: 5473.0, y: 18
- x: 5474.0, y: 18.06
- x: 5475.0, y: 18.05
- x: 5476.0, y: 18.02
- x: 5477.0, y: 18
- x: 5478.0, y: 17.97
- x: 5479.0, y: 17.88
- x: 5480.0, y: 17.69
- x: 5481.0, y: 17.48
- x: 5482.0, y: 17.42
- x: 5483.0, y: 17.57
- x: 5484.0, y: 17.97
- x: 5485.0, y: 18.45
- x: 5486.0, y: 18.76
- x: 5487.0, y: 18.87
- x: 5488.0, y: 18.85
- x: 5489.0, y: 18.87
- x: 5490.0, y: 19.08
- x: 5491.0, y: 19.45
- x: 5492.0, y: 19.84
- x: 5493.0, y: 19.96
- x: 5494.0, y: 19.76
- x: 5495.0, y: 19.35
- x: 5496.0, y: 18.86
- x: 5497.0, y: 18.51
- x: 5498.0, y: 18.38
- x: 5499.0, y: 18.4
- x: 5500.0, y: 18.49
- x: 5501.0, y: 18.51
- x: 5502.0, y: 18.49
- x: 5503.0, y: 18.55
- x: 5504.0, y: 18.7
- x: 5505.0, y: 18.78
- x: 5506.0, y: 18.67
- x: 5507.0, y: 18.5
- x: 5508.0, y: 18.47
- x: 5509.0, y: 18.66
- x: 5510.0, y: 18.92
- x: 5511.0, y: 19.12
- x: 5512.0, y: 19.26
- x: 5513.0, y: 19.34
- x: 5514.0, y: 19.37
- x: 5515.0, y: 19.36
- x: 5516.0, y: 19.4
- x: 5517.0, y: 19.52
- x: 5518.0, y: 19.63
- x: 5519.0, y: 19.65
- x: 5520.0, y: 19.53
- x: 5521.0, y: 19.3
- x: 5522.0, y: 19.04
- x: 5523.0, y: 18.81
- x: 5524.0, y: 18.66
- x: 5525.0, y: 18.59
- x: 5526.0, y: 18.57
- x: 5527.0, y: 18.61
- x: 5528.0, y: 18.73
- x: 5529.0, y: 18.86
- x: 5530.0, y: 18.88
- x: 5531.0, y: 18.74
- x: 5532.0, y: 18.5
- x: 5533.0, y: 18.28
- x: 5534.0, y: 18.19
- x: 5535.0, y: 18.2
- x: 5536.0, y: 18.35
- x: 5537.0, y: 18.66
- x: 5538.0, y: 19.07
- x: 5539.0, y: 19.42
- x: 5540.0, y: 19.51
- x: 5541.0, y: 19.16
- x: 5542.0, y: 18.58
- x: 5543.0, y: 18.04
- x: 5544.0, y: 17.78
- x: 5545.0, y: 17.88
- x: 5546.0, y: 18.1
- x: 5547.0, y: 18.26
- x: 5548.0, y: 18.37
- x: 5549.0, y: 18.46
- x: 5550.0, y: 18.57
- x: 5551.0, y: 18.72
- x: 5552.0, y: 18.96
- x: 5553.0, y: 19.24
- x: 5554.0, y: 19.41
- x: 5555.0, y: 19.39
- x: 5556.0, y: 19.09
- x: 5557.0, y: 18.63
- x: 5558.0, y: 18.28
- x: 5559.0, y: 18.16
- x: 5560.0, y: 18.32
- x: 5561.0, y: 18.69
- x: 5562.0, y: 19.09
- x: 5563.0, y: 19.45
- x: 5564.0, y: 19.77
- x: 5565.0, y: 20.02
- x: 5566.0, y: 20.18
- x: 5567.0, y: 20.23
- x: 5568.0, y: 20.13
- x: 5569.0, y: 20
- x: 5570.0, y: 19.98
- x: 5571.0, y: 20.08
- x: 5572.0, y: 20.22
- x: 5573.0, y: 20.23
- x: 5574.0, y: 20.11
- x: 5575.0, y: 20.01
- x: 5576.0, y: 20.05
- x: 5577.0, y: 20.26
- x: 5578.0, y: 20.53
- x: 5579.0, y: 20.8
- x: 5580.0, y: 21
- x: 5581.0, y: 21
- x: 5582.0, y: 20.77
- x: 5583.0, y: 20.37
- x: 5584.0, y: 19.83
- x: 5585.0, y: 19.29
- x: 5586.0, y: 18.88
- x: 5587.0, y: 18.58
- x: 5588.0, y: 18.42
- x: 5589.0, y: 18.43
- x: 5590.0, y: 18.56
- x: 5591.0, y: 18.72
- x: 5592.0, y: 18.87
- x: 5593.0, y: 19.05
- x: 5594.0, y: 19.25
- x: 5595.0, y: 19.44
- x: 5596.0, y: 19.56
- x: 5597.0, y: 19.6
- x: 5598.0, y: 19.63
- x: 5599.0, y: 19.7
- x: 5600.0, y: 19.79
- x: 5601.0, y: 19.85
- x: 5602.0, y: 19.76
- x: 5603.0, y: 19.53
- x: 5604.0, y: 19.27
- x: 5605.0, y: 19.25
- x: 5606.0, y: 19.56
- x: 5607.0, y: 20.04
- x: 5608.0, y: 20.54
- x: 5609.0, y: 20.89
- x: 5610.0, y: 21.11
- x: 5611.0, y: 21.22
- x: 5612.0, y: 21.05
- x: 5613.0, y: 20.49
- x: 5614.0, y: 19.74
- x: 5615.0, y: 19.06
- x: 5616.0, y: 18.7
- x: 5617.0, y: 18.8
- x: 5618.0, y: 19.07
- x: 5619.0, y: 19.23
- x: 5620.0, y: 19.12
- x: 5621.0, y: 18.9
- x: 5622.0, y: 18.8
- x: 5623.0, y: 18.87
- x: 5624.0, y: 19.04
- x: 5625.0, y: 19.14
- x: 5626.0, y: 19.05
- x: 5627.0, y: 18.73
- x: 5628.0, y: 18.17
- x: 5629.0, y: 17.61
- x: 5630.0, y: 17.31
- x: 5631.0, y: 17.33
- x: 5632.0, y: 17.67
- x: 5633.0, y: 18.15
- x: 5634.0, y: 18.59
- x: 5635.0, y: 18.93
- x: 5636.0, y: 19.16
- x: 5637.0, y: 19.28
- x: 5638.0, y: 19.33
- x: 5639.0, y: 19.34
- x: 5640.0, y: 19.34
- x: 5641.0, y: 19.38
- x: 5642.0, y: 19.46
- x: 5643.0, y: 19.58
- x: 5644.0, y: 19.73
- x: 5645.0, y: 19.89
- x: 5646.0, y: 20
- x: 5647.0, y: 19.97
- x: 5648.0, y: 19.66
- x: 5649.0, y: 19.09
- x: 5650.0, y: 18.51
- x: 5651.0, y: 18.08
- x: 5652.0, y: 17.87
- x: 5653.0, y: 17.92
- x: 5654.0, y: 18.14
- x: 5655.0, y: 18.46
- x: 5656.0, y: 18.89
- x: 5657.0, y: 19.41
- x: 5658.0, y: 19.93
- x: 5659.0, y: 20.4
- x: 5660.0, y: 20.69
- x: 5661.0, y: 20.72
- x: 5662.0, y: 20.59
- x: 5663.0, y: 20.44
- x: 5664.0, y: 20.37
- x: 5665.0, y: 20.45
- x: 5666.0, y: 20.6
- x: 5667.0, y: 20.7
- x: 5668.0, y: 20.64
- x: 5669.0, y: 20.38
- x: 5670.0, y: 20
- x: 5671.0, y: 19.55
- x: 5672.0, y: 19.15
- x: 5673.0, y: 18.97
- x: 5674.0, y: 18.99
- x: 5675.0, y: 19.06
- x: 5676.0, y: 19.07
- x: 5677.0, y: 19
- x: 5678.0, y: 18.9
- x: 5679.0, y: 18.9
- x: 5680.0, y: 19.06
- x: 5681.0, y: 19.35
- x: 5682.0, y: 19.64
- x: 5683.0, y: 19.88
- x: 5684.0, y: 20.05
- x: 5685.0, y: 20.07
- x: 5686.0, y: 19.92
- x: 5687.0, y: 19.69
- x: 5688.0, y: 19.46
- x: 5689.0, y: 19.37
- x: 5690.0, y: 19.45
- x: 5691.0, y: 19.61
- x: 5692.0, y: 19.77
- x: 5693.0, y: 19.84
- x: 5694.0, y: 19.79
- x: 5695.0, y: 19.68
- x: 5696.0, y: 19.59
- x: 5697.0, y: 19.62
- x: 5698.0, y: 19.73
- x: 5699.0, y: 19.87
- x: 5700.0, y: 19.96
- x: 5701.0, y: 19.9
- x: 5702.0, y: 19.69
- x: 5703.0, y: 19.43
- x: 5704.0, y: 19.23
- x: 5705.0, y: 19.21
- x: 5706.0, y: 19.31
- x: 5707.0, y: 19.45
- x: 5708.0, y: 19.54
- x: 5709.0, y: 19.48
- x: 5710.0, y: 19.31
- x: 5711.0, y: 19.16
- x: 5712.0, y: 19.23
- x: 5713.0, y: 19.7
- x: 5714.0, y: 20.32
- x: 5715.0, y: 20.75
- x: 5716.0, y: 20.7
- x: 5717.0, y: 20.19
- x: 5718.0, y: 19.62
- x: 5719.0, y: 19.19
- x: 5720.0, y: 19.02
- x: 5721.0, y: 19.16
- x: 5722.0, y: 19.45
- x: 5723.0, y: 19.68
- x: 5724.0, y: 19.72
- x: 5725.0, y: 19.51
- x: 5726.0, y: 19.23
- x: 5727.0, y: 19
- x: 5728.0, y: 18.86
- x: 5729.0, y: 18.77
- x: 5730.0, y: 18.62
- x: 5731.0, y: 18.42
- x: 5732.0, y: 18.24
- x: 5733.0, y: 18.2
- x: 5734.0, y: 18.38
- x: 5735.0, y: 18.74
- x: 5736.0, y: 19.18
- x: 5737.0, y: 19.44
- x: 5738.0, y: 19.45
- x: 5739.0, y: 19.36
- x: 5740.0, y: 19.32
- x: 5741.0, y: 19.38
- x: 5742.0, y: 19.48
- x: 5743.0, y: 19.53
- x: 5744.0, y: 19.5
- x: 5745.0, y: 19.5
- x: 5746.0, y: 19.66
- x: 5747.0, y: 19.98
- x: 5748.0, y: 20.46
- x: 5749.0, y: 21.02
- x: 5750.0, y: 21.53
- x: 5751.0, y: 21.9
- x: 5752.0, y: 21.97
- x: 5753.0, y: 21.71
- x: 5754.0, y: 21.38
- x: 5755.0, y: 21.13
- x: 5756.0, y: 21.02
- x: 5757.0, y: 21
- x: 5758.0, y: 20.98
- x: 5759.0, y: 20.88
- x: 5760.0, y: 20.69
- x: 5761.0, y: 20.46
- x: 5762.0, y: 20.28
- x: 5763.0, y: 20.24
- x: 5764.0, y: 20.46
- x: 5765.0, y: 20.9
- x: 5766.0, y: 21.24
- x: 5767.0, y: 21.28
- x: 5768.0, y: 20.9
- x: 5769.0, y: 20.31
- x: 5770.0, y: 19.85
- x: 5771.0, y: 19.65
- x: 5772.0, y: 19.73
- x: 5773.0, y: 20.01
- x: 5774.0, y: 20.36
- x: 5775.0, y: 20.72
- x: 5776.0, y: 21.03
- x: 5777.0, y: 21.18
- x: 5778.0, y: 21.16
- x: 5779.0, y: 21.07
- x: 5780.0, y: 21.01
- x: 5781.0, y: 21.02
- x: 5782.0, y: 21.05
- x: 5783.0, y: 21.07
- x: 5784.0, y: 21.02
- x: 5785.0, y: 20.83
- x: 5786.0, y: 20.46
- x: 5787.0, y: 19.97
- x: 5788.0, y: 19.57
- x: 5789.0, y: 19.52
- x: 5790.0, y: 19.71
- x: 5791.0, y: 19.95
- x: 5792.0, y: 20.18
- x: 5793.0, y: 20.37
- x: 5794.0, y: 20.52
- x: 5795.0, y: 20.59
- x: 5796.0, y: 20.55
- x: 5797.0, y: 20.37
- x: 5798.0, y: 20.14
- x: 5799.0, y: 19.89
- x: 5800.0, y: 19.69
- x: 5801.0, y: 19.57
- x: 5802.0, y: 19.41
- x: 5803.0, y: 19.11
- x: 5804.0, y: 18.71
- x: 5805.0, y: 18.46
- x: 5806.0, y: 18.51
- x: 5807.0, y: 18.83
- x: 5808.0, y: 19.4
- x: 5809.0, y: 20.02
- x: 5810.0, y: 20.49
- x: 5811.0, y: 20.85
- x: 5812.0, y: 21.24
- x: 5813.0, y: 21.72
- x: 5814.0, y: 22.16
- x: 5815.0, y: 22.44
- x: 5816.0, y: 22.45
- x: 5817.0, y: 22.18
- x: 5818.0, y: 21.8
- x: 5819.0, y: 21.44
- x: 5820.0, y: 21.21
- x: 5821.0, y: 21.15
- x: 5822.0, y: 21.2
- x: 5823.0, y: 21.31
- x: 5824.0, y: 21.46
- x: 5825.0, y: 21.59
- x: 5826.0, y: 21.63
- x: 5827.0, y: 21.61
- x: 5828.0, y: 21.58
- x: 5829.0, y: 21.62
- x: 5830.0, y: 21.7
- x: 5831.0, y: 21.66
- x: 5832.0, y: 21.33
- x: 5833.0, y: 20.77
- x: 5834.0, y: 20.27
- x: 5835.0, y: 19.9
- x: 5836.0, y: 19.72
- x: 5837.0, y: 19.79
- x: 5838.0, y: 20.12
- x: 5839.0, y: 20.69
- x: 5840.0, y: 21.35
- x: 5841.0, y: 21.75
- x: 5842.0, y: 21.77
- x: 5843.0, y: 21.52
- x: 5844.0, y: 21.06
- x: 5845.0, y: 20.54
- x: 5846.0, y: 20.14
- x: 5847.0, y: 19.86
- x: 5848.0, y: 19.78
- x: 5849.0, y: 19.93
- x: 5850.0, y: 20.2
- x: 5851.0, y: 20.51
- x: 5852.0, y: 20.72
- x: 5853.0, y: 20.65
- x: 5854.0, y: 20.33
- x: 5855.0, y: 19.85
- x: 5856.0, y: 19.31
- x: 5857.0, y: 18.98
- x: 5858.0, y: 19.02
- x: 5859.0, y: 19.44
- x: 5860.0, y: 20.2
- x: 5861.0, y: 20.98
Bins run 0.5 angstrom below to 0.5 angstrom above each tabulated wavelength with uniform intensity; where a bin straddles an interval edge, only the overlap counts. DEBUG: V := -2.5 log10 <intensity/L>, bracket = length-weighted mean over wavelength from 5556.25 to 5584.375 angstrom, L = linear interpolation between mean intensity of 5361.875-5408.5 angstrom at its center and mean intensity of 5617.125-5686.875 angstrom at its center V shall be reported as -0.07 mag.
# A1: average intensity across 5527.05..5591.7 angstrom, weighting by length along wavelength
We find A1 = 19.2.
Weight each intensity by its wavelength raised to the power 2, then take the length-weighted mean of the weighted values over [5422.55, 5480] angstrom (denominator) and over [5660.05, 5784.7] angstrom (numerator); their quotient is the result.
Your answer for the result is 1.2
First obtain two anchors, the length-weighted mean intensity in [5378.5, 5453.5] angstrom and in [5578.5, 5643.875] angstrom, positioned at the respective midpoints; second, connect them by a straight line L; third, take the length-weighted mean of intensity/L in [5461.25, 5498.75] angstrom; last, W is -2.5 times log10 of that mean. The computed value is 0.02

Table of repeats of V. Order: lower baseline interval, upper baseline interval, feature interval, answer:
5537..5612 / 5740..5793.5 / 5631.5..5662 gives 0.04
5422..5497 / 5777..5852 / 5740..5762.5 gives -0.02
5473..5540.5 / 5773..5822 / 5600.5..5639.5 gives 0.01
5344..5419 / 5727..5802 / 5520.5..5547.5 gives -0.02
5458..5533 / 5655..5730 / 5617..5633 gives 0.04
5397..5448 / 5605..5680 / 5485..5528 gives -0.04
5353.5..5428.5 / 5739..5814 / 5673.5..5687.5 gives 0.01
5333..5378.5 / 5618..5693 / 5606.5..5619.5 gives -0.06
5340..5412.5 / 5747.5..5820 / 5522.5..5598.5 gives -0.04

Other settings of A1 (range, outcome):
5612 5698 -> 19.3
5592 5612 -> 19.9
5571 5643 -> 19.4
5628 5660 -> 18.9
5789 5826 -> 20.5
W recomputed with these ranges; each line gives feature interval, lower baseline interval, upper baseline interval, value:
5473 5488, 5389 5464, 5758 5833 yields 0.02 mag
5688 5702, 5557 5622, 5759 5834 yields 0.03 mag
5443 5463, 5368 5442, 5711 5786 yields -0.05 mag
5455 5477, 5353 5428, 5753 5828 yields 0.02 mag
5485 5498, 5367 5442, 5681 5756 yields -0.06 mag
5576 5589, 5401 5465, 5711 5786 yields -0.05 mag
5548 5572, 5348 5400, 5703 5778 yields -0.04 mag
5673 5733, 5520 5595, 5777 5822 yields 0.03 mag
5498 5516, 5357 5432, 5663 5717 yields -0.04 mag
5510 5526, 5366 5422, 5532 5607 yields -0.03 mag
